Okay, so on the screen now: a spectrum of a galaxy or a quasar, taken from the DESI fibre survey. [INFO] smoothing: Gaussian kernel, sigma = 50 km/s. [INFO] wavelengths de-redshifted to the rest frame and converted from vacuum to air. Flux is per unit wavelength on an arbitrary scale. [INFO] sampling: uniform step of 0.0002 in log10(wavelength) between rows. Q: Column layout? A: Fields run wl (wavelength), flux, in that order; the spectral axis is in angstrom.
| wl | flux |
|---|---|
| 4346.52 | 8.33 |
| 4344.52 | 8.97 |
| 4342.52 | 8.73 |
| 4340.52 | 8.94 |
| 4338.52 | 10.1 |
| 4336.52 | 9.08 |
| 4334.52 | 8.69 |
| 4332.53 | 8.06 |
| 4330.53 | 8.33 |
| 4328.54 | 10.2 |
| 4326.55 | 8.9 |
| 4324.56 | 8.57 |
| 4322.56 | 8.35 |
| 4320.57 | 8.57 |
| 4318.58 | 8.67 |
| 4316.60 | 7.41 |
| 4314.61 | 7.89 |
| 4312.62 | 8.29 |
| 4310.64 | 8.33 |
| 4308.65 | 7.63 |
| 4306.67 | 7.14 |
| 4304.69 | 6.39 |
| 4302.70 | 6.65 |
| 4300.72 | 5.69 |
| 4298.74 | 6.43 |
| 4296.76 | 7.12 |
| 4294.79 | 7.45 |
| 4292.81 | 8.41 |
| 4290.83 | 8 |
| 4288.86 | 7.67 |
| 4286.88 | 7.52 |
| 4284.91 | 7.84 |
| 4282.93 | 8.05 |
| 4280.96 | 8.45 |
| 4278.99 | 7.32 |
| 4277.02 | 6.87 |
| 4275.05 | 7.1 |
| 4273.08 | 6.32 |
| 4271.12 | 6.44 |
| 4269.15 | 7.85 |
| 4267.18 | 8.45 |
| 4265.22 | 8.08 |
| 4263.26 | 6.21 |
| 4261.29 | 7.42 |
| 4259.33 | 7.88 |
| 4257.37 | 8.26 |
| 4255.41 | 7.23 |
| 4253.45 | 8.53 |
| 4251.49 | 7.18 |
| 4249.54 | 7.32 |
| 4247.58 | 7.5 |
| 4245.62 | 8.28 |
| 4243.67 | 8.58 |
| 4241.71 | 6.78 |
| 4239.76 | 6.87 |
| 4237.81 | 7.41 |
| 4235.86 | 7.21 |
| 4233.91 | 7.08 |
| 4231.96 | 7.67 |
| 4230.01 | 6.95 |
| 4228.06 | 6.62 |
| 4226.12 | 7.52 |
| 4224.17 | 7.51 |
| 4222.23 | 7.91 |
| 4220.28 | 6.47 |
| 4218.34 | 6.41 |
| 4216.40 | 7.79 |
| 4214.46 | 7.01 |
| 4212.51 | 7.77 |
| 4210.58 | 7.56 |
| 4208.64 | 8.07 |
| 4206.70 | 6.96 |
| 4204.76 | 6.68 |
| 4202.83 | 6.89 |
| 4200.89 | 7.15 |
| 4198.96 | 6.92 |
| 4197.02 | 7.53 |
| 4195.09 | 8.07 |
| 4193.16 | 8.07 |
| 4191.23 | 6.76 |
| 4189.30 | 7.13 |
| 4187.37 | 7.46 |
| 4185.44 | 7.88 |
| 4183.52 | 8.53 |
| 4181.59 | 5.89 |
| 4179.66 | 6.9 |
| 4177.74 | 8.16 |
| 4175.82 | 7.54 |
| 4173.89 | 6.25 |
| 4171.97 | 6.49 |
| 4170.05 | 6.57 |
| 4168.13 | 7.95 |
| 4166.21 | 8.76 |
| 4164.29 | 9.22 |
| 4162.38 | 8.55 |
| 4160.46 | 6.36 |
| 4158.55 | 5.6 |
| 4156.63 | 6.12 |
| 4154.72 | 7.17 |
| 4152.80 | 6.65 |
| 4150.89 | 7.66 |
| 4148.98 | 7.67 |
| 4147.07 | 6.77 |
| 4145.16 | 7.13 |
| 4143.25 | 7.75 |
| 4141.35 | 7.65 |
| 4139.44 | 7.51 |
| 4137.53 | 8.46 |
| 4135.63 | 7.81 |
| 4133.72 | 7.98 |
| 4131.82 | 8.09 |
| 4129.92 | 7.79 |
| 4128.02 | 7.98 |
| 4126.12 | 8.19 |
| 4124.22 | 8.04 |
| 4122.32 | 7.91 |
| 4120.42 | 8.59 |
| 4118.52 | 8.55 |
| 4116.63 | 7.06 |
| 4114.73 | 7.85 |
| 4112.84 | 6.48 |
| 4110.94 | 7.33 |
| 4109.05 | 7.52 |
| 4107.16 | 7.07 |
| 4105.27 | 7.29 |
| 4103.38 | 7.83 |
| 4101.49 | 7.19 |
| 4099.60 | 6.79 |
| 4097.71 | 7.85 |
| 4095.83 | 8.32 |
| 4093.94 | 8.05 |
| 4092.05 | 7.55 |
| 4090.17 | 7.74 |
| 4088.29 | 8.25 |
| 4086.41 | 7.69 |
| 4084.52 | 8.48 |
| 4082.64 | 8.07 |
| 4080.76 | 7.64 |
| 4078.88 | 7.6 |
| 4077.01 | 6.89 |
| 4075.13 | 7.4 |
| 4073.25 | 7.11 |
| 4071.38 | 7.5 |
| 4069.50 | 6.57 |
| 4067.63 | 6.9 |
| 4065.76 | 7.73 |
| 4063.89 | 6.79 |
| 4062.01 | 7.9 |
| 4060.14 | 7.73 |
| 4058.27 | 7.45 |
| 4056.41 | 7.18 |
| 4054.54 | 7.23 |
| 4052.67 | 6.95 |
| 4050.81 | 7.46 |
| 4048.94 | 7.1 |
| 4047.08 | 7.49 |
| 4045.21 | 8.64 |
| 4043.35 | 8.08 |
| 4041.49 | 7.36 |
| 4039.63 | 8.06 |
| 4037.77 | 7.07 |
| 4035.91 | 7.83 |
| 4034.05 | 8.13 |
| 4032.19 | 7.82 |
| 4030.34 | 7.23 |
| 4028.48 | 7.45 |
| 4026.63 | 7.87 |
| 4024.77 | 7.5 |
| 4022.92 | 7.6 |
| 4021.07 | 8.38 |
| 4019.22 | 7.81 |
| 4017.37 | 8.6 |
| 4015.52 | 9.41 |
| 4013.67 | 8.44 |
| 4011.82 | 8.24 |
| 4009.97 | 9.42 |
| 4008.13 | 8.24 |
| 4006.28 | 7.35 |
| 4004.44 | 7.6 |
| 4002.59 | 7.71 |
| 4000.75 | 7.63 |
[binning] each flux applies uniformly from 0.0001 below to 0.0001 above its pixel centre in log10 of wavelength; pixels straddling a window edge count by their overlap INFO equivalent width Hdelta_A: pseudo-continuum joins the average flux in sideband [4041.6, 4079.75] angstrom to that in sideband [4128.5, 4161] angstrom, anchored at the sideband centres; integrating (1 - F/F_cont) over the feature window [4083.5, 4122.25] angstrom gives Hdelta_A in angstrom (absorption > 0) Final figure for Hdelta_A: -1.7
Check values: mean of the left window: 7.38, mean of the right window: 7.33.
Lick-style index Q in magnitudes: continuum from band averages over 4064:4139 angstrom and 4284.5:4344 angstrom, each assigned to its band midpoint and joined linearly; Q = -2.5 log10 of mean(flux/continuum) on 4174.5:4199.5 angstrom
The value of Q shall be 0.05 mag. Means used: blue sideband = 7.66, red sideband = 8.05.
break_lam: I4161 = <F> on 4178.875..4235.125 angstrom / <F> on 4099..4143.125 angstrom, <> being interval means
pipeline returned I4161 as 0.95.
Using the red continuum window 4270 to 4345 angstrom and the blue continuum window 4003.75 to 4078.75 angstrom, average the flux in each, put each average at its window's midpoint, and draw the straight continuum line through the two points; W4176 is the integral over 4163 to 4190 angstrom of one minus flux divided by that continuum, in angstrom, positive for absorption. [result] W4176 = 1.04 angstrom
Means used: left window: 7.69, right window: 7.91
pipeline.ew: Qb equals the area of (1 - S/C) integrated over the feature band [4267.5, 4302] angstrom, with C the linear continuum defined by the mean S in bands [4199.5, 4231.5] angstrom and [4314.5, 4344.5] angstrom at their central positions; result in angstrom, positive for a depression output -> 3.35 angstrom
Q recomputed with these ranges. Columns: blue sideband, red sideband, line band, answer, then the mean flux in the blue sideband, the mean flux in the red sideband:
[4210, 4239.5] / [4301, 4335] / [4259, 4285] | 0.03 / 7.25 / 8.06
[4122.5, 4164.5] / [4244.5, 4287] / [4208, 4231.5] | 0.04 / 7.53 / 7.55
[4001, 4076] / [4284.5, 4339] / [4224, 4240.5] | 0.10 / 7.71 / 7.96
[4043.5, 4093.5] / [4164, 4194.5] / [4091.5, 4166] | -0.02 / 7.52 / 7.44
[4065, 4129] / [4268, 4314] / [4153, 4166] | 0.04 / 7.62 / 7.35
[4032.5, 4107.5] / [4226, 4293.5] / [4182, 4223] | 0.02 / 7.55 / 7.51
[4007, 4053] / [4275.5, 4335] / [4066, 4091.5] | 0.05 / 7.94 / 7.82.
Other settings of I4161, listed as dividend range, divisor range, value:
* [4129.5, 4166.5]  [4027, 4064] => 0.99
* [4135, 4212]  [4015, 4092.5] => 0.96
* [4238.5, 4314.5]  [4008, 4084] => 0.97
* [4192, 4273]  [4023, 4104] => 0.98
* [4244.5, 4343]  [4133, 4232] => 1.07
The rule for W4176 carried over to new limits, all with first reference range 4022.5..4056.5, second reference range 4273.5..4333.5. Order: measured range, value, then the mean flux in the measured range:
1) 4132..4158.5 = 1.0 angstrom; 7.37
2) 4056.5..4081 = 1.0 angstrom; 7.31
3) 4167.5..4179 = 0.8 angstrom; 7.13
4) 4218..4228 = 0.7 angstrom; 7.17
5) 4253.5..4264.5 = 0.3 angstrom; 7.51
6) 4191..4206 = 0.8 angstrom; 7.28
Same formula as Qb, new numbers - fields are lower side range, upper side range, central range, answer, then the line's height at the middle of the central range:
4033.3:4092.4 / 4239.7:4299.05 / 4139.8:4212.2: 2.2 angstrom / 7.55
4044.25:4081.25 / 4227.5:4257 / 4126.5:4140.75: -1.1 angstrom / 7.39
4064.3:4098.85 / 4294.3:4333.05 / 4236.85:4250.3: 0.4 angstrom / 7.75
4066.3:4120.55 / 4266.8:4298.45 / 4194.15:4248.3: 1.4 angstrom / 7.52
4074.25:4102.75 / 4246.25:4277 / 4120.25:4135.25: -0.8 angstrom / 7.64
